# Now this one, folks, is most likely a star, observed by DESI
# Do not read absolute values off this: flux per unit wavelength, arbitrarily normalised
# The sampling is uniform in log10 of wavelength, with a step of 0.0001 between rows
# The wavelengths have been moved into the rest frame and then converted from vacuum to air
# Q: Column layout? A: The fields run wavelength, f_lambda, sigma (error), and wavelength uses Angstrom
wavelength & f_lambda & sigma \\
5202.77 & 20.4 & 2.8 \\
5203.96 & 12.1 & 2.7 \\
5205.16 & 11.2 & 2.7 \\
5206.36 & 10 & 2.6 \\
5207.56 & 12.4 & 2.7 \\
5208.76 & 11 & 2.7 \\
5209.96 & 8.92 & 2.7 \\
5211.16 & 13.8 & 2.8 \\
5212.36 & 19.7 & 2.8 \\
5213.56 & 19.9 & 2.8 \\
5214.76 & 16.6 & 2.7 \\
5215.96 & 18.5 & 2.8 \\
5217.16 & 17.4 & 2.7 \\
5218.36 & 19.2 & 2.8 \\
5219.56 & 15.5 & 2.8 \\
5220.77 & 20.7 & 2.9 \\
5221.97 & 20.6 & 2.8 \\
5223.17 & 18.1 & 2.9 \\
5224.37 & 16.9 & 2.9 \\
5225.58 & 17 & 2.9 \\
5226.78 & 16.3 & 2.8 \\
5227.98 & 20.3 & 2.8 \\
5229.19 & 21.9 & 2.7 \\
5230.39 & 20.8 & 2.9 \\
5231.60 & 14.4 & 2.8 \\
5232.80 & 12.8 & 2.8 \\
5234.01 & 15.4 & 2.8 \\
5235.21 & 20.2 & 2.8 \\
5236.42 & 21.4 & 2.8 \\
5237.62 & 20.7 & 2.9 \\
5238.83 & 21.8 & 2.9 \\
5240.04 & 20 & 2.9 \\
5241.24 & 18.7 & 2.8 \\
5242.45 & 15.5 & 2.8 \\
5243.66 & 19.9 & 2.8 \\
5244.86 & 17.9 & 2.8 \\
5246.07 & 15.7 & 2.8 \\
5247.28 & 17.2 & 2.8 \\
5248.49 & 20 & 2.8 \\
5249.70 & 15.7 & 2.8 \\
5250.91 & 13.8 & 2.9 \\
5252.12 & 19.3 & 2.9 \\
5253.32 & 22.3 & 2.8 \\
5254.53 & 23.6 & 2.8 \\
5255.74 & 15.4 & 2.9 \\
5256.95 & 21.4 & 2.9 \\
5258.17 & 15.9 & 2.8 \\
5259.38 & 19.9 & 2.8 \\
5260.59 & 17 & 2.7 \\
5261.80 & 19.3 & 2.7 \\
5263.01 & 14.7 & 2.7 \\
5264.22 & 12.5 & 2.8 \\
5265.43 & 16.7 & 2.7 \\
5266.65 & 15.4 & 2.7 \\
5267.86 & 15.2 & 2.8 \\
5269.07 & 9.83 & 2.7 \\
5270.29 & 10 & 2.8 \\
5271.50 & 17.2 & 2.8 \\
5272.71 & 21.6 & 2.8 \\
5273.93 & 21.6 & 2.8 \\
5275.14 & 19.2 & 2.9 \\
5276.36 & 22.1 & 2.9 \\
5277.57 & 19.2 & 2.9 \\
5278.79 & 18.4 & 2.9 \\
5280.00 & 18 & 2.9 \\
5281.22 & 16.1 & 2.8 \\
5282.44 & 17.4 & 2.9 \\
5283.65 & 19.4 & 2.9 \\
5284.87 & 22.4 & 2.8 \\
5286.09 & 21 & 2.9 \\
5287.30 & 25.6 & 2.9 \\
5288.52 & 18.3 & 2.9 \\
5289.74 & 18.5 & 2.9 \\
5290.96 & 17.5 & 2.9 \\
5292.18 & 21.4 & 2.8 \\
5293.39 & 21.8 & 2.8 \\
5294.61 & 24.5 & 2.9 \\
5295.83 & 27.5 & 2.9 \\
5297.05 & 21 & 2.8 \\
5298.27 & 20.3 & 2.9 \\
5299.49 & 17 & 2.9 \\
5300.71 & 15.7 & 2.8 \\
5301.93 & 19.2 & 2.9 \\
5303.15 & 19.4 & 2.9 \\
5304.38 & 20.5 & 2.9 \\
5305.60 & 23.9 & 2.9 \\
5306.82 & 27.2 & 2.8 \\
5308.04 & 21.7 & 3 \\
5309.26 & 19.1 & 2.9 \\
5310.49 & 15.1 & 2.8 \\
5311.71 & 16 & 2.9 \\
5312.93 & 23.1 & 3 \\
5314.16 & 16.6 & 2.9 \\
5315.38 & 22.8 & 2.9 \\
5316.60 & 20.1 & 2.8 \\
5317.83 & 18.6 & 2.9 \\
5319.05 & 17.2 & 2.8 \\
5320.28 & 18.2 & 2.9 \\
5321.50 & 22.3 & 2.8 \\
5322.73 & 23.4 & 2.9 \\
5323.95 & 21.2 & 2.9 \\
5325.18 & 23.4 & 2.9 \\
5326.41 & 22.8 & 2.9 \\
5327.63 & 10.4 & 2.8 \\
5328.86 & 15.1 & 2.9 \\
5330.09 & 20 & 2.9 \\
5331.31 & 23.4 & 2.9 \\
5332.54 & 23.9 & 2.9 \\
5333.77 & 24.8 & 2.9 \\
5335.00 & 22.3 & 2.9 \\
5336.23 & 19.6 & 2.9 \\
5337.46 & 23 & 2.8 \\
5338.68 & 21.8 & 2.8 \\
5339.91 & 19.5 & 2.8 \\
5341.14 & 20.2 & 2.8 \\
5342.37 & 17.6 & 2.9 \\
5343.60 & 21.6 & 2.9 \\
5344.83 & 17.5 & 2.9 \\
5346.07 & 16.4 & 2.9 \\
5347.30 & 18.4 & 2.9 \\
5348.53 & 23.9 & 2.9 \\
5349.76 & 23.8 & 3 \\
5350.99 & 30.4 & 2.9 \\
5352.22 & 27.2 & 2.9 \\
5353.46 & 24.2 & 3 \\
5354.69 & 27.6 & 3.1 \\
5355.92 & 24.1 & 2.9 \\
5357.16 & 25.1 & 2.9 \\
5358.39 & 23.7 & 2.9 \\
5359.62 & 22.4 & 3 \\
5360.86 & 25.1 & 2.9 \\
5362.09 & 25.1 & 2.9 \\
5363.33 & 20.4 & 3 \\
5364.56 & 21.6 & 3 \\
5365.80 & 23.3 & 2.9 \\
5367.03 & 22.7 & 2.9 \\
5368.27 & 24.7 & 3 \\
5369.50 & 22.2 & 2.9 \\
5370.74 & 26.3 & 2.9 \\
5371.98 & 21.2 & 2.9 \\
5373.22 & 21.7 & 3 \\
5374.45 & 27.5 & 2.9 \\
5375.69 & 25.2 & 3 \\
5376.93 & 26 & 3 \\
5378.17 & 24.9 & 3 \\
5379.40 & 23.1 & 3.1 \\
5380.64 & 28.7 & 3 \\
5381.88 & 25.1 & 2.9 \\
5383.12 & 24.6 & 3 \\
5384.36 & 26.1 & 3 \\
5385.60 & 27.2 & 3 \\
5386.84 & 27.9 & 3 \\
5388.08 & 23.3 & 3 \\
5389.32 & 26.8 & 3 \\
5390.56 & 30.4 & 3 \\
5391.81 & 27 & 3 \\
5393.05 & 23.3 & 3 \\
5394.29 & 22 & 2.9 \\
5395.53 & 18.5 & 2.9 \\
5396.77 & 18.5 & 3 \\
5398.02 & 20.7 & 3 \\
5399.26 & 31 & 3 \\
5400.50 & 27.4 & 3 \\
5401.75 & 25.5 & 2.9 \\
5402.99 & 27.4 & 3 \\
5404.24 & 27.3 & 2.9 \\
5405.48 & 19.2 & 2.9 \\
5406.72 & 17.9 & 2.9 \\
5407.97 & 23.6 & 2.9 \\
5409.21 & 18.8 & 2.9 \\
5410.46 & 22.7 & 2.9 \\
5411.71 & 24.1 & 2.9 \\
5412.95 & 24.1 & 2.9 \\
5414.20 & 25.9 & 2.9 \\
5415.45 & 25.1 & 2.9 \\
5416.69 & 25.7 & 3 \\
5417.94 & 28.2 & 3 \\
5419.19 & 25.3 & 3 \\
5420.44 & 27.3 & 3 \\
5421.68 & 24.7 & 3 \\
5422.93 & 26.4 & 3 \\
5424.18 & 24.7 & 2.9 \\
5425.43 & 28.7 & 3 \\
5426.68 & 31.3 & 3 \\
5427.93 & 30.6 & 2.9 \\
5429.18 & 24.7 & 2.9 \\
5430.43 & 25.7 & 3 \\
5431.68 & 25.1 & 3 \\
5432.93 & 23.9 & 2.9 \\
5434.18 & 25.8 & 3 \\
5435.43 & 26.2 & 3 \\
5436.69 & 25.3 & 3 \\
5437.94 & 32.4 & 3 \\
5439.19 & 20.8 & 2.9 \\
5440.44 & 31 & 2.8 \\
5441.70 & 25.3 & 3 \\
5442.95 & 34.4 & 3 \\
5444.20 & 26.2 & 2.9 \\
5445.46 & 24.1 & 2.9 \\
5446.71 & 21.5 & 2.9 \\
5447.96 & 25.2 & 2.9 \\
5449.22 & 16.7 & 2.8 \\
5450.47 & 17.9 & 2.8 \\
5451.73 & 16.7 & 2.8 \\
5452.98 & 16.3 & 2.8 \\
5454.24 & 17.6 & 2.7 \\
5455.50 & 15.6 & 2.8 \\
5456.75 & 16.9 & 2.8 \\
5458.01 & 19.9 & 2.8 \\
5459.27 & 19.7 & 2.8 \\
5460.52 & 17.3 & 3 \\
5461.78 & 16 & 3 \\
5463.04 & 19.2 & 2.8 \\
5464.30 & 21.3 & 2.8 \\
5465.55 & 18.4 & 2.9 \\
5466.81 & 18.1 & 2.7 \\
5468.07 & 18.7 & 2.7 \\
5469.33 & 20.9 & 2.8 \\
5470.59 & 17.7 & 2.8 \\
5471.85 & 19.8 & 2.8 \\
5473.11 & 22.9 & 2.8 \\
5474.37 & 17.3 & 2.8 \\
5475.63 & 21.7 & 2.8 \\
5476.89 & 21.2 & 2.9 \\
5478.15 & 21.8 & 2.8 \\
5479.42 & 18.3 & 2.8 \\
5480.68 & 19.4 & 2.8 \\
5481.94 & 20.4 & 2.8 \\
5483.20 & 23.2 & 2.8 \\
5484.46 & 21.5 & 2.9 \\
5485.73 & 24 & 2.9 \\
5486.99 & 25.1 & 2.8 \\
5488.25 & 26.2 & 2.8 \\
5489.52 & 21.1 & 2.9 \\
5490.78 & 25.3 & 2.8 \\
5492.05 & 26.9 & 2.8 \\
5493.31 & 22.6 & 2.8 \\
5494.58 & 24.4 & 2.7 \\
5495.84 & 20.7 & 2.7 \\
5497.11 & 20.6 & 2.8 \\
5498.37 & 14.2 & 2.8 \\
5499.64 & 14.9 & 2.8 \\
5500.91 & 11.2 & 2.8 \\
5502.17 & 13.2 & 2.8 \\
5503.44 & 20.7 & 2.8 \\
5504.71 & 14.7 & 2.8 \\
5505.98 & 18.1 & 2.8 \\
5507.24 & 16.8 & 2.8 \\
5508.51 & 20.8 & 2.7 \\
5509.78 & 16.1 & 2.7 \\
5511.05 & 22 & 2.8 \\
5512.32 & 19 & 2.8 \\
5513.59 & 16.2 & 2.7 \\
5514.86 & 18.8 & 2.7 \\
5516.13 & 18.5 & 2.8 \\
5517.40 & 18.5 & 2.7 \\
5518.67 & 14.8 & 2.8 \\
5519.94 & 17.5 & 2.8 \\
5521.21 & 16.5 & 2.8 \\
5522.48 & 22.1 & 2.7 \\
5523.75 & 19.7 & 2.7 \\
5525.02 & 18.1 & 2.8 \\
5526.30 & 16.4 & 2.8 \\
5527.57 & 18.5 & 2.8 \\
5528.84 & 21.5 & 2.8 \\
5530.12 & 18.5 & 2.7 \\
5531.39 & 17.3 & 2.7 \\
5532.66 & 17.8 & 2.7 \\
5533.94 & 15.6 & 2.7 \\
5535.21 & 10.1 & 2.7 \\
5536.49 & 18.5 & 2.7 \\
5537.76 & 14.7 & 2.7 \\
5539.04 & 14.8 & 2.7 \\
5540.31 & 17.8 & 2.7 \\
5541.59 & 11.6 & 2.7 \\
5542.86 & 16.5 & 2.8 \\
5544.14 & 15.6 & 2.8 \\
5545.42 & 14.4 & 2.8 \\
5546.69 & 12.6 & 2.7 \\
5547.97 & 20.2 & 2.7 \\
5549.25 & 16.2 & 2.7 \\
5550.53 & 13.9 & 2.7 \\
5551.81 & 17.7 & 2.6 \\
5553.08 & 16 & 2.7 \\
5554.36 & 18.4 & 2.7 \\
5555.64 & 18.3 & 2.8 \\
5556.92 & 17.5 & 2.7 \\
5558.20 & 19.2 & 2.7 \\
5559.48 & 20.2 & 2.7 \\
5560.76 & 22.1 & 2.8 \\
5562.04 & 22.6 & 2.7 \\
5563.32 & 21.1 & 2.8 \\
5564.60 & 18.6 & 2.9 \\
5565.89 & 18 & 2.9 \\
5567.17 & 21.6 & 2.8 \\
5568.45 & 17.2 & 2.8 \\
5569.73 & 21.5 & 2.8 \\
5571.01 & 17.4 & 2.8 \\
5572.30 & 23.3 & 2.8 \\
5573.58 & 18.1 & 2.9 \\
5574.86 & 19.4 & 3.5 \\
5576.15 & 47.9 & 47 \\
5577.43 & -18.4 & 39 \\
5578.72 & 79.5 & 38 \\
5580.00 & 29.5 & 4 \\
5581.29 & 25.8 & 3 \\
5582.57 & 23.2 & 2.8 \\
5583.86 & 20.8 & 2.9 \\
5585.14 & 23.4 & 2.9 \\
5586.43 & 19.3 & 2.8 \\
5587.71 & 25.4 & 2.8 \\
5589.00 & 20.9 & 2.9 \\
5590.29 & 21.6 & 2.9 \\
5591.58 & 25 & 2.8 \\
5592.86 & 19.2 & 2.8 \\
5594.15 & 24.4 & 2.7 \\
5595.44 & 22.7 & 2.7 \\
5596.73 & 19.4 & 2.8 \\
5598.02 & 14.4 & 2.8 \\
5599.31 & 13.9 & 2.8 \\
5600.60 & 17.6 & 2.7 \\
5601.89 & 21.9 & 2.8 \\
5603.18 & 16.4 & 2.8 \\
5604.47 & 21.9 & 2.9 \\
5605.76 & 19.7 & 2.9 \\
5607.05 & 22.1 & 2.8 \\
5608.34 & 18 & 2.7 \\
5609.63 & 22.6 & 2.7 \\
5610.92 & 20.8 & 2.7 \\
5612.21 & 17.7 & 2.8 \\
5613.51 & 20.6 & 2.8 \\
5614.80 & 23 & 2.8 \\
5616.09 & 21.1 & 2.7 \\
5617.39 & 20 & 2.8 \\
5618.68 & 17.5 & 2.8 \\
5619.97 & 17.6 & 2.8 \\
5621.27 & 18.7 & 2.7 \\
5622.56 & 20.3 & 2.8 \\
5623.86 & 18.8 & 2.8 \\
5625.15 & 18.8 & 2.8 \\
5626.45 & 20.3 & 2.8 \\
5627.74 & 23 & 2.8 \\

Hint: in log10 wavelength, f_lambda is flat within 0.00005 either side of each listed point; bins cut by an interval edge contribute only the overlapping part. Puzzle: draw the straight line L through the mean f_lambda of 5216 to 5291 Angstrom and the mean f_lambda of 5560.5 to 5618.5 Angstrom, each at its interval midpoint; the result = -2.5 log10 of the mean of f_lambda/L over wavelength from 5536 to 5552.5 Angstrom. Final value 0.33 mag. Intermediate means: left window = 18.2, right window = 21.8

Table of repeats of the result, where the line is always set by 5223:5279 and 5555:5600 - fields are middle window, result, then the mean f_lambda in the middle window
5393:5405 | -0.22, 24.1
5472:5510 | 0.04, 20.2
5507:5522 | 0.18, 18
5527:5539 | 0.27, 16.8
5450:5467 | 0.15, 17.9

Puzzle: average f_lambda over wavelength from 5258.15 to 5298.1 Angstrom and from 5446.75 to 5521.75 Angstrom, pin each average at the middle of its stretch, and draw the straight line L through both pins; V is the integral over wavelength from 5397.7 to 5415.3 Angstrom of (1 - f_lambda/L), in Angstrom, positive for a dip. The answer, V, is -4.6 Angstrom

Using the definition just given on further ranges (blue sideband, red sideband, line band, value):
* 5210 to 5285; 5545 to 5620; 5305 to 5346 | -4.0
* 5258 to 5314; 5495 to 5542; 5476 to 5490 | -3.6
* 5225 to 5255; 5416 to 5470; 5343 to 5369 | -2.6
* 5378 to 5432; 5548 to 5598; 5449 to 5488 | 7.1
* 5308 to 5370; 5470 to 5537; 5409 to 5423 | -3.1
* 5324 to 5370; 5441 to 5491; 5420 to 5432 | -3.3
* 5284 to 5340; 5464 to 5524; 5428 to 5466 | -4.7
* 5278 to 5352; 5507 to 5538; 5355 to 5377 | -4.4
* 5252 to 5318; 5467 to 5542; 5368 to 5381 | -3.8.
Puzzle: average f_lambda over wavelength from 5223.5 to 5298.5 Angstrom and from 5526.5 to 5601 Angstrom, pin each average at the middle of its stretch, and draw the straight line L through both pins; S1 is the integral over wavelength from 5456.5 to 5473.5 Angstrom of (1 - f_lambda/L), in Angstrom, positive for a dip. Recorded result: 0.3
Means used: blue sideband 18.6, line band 19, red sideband 19.8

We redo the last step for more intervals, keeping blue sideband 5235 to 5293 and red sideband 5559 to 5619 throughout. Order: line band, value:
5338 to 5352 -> -1.45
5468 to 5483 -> 0.30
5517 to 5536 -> 3.20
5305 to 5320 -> -0.95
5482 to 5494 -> -1.82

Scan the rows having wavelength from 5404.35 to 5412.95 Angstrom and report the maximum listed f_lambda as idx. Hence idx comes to 24.1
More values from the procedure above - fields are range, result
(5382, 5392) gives 30.4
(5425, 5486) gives 34.4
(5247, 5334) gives 27.5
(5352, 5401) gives 31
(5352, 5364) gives 27.6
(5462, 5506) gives 26.9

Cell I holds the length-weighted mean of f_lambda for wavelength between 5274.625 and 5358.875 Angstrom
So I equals 20.9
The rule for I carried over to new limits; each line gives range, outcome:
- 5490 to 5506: 19.1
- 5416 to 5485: 22.6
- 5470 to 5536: 19.2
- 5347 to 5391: 24.8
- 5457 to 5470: 18.9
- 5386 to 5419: 24.3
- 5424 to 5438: 26.9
